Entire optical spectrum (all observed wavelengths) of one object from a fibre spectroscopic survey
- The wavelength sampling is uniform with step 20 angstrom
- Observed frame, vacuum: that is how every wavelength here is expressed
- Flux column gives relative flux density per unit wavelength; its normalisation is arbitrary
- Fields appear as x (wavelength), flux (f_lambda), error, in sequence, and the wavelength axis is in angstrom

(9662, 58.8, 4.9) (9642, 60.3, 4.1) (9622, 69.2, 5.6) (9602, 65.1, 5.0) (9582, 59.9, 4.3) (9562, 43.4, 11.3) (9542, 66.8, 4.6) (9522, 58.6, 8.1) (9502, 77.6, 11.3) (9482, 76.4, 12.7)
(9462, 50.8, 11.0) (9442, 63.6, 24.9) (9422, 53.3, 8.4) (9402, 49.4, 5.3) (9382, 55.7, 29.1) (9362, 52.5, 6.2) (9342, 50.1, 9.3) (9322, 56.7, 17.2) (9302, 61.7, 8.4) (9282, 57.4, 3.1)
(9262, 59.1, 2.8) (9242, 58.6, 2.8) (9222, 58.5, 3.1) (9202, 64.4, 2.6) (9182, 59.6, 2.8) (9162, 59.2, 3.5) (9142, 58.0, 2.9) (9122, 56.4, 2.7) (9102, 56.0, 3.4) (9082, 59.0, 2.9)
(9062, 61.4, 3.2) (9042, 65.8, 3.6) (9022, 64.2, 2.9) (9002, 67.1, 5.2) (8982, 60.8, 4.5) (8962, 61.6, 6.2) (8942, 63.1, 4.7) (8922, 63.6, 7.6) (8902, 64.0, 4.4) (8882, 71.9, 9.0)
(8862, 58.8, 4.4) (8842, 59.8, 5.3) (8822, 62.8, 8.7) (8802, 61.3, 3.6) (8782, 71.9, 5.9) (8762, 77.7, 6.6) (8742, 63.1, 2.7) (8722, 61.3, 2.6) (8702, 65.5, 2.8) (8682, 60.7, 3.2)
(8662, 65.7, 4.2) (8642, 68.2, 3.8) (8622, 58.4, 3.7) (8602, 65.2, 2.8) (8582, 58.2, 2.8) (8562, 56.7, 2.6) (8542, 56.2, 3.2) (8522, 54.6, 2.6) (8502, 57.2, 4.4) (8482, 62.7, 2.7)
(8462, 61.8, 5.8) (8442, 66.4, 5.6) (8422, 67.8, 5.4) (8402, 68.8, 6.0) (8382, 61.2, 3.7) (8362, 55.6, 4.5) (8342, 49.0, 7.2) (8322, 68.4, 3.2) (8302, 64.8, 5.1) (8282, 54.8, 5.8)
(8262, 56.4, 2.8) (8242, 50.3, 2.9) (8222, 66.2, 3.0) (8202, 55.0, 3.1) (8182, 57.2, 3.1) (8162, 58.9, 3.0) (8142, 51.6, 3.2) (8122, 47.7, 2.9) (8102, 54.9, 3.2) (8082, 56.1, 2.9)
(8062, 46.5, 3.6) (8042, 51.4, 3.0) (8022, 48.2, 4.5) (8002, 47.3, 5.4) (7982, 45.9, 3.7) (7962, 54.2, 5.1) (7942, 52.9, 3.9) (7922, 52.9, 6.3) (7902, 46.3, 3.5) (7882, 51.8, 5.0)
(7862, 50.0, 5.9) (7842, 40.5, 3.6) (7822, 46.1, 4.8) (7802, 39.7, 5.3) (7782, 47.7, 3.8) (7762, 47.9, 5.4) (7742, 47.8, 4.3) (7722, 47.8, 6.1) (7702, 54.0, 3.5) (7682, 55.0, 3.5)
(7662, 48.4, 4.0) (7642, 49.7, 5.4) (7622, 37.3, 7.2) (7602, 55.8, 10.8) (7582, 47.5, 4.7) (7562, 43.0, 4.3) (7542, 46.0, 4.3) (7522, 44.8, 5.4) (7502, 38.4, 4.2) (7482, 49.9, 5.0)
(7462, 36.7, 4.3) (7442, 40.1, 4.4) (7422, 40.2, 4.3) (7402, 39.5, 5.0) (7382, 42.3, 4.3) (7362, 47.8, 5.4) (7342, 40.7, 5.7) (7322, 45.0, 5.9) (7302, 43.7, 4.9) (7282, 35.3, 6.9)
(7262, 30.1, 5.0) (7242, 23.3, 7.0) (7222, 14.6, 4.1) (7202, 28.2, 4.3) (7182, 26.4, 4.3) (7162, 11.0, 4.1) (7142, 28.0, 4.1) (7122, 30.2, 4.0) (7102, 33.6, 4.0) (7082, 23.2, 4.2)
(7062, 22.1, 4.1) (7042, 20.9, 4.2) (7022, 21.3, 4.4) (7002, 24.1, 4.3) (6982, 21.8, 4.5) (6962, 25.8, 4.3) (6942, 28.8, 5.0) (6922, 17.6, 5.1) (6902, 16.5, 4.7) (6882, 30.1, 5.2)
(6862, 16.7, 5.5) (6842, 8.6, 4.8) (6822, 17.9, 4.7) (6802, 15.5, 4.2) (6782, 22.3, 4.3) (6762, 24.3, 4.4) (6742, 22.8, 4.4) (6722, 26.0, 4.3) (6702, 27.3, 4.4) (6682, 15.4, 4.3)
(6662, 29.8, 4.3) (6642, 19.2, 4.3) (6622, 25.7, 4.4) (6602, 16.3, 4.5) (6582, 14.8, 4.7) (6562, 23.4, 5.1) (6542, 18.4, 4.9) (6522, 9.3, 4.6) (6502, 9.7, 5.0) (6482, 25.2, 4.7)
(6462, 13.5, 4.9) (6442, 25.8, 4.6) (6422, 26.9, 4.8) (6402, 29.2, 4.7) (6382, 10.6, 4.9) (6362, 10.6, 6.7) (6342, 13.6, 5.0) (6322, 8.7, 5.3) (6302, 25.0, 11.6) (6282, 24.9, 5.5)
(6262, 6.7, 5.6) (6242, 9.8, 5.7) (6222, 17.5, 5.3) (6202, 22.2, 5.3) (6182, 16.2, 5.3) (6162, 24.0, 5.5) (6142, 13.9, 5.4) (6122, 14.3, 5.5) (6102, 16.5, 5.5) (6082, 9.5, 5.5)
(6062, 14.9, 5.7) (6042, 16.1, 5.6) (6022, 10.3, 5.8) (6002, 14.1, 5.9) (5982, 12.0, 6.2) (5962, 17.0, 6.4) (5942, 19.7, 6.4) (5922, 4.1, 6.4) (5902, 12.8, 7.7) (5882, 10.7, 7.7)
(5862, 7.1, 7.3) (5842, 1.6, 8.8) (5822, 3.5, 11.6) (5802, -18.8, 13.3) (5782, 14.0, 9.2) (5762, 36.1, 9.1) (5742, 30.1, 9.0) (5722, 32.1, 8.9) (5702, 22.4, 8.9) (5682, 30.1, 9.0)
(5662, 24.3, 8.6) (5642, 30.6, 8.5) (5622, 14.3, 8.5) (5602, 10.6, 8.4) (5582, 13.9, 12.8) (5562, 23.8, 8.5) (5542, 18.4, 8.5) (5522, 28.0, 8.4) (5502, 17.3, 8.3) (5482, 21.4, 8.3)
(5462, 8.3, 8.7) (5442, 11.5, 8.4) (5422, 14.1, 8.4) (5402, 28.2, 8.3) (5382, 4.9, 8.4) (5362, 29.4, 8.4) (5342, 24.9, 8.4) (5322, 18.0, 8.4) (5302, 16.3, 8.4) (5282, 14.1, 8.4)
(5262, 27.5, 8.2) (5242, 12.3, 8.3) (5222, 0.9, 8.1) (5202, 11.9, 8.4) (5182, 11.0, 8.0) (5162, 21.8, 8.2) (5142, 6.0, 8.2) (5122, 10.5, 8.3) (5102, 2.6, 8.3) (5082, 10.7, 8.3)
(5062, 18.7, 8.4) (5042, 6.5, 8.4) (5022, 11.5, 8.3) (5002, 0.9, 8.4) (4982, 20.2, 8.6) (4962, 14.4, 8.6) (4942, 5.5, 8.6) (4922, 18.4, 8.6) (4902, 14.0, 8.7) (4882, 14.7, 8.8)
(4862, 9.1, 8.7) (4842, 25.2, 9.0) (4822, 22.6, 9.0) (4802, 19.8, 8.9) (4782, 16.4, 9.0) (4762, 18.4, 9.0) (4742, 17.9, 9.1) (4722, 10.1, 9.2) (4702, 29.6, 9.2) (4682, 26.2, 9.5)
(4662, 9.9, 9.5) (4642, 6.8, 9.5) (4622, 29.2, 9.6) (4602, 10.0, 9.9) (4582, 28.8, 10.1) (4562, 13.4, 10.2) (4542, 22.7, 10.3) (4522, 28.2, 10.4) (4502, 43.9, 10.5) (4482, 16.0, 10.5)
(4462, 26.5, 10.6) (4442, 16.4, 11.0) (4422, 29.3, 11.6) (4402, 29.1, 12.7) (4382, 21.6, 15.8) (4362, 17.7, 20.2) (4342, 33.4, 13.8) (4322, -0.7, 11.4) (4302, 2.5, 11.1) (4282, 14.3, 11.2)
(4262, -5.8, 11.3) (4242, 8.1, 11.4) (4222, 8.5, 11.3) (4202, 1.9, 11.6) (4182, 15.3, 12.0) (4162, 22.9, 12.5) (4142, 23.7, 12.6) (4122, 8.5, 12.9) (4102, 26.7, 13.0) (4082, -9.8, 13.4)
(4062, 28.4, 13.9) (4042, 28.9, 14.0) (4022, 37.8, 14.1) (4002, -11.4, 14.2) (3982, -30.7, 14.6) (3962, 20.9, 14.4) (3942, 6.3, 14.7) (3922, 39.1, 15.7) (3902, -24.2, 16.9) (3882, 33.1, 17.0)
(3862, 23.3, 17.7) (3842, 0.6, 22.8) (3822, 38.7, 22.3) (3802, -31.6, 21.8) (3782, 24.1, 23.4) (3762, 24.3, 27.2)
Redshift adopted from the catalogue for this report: 0.820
